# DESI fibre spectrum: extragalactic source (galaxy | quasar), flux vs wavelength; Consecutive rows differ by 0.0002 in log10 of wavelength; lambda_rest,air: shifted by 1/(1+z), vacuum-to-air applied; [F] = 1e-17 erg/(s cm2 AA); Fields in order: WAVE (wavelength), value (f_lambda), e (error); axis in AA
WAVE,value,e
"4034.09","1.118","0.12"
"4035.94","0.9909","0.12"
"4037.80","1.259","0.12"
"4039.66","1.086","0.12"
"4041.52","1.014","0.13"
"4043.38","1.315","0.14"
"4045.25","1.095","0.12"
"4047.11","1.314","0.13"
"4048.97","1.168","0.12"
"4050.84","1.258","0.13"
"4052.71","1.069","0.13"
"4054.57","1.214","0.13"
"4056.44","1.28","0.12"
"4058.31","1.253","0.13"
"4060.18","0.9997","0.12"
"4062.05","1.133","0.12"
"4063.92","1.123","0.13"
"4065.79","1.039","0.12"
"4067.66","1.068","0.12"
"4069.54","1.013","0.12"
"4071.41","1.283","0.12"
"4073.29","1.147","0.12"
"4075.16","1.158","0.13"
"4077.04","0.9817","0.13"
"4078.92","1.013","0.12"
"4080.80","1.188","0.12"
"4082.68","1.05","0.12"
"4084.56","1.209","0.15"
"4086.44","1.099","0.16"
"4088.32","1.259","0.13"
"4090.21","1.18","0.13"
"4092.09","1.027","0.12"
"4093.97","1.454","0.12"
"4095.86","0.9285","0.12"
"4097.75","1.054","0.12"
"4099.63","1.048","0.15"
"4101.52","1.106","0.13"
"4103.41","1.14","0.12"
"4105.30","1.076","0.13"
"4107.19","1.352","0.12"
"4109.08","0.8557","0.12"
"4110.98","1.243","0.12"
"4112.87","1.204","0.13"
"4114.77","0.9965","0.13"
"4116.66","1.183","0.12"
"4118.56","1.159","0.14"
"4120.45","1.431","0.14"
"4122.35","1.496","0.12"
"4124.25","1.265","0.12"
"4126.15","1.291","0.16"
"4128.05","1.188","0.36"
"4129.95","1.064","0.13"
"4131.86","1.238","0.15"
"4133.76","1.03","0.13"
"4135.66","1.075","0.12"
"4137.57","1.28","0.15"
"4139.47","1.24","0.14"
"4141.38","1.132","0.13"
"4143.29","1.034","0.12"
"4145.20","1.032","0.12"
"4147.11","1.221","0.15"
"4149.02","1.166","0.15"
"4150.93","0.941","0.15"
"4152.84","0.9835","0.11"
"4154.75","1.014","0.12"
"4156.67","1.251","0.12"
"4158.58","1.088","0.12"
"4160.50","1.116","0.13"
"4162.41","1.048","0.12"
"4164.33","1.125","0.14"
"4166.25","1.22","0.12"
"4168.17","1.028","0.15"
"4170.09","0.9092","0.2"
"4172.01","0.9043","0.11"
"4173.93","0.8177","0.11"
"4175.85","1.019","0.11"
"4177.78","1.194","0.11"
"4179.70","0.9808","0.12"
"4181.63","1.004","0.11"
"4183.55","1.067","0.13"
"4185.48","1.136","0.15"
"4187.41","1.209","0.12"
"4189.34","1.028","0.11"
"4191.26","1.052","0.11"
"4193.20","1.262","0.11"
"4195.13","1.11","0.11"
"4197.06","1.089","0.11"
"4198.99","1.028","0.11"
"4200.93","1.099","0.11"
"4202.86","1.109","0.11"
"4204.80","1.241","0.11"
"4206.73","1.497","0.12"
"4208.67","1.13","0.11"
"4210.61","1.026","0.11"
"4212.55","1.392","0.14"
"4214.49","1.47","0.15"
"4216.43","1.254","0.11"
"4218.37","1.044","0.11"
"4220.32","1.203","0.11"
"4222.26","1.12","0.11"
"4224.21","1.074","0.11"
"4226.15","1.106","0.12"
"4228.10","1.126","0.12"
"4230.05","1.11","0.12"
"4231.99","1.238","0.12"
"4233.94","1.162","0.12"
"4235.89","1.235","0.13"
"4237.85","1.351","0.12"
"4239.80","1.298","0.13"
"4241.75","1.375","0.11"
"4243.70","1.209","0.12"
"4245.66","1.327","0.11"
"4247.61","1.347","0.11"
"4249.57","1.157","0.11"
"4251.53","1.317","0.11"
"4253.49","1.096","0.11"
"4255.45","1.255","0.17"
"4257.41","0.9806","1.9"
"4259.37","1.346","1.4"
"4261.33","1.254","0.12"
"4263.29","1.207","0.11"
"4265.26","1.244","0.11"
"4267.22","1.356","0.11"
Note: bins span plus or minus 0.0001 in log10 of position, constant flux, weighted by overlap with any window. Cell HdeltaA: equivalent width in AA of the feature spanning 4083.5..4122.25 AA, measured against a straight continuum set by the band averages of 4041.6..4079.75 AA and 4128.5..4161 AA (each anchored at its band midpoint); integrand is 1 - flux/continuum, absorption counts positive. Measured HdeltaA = -1.0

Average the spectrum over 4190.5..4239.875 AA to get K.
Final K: 1.18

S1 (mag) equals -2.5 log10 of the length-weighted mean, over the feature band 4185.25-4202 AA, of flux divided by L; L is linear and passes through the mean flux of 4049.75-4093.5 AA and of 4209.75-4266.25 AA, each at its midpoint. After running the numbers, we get 0.08 mag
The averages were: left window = 1.14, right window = 1.22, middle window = 1.11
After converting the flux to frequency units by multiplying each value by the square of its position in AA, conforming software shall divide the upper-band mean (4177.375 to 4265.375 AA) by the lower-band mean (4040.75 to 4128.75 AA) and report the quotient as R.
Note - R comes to 1.09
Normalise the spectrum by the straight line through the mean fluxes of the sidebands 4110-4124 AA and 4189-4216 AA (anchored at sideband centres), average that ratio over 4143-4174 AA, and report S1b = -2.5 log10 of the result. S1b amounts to 0.15 mag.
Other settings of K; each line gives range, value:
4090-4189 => 1.12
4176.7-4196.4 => 1.1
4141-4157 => 1.08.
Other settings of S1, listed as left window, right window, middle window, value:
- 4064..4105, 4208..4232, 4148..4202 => 0.09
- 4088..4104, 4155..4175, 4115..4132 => -0.14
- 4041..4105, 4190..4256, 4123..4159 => 0.03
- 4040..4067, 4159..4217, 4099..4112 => 0.02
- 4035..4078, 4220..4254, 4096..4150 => 0.01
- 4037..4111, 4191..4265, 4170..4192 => 0.15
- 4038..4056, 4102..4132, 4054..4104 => 0.06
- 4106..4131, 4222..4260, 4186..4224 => 0.03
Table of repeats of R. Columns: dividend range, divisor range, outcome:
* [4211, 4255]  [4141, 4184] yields 1.20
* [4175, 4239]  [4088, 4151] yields 1.04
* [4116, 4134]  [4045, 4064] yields 1.09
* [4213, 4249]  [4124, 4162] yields 1.13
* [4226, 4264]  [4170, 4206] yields 1.17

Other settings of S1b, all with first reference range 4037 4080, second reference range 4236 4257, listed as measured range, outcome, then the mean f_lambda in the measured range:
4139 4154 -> 0.11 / 1.09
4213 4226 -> 0.04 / 1.2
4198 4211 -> 0.06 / 1.17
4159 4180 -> 0.17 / 1.04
